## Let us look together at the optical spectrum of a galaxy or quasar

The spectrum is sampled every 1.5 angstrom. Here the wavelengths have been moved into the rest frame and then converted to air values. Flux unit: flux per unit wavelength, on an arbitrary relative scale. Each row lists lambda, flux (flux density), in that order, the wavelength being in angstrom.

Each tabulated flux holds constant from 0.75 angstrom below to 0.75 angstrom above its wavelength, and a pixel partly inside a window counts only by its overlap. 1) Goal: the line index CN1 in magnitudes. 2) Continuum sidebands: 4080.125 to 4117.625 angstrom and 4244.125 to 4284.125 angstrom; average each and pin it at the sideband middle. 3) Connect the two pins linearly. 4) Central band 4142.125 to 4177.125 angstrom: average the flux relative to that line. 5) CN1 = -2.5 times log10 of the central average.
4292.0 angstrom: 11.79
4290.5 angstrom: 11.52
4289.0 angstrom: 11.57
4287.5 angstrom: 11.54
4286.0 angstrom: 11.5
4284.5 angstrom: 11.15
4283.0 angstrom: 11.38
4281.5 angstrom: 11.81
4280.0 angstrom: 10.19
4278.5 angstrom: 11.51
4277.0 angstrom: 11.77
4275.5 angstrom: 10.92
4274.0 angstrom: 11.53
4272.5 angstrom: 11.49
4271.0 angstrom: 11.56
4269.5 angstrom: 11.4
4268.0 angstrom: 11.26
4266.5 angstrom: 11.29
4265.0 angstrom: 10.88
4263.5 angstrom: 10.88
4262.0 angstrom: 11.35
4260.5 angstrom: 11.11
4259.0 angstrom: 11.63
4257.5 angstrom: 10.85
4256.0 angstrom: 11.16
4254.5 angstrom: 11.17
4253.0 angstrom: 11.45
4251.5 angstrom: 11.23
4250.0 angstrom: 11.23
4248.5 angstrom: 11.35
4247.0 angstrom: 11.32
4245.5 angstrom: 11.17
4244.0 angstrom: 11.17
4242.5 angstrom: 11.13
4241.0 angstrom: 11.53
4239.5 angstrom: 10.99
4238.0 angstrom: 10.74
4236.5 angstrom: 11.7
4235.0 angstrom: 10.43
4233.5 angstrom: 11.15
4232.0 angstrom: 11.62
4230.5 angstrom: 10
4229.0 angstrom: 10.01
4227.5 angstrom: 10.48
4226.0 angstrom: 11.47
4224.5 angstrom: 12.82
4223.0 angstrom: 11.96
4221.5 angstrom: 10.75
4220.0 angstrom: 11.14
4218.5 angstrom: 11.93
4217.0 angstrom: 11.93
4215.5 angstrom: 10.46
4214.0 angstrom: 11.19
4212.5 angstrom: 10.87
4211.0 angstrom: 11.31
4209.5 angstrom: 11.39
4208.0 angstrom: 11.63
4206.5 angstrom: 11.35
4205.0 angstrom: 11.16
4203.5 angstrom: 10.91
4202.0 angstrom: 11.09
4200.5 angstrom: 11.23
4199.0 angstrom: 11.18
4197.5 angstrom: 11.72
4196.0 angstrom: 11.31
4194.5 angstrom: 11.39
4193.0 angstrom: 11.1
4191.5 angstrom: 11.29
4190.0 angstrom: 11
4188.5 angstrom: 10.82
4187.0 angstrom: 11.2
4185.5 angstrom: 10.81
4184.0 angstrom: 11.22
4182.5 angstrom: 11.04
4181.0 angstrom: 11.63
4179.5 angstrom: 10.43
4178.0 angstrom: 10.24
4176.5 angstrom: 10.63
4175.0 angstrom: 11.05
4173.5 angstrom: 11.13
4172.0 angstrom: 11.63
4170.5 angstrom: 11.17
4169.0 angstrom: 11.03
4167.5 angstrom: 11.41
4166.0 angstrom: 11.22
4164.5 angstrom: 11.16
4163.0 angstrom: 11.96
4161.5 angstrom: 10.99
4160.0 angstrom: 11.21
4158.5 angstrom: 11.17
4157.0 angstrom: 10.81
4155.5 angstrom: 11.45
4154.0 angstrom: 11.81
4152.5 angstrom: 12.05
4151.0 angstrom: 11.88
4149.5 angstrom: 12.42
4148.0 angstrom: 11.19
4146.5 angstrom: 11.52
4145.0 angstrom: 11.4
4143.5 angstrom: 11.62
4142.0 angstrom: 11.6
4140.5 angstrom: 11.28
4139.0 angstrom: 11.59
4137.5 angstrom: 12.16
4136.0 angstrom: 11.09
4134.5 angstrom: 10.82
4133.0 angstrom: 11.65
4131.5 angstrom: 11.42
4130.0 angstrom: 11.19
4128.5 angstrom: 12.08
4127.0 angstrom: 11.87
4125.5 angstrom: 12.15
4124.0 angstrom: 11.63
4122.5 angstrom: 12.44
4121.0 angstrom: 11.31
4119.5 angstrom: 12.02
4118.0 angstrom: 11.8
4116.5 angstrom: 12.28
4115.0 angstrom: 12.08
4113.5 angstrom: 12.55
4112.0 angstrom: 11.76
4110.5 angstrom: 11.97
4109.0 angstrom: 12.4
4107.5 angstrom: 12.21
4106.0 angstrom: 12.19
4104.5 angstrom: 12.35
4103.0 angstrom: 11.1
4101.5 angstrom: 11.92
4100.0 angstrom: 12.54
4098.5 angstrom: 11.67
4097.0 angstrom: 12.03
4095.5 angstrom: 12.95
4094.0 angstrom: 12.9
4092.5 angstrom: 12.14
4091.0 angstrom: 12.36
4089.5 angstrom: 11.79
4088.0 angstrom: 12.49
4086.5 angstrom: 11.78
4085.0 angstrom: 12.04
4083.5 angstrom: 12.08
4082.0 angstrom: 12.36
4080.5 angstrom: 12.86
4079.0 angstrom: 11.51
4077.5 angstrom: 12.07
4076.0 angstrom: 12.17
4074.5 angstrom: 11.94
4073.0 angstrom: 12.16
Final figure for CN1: 0.04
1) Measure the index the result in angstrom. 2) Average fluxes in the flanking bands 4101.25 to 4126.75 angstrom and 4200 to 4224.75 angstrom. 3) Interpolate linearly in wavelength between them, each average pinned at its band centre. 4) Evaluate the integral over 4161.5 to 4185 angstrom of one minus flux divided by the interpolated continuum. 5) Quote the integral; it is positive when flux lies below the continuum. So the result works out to 1.0 angstrom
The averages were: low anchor 12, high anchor 11.3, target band 11.1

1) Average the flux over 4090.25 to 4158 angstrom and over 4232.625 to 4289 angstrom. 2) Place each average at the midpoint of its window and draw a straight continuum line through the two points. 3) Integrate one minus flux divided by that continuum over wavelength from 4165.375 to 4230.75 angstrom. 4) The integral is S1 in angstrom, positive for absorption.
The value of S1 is 2.06 angstrom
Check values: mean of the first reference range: 11.9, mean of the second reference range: 11.2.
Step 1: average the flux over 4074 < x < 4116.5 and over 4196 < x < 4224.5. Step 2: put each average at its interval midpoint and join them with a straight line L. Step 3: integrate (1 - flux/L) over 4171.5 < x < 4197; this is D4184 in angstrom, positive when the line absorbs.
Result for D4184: 1.0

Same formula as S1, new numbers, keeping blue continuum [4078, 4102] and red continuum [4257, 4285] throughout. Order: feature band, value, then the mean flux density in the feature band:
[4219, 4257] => 0.89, 11.2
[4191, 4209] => 0.55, 11.3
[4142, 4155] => 0.20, 11.7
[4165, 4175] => 0.47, 11.2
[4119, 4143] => 0.72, 11.6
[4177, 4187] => 0.70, 10.9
